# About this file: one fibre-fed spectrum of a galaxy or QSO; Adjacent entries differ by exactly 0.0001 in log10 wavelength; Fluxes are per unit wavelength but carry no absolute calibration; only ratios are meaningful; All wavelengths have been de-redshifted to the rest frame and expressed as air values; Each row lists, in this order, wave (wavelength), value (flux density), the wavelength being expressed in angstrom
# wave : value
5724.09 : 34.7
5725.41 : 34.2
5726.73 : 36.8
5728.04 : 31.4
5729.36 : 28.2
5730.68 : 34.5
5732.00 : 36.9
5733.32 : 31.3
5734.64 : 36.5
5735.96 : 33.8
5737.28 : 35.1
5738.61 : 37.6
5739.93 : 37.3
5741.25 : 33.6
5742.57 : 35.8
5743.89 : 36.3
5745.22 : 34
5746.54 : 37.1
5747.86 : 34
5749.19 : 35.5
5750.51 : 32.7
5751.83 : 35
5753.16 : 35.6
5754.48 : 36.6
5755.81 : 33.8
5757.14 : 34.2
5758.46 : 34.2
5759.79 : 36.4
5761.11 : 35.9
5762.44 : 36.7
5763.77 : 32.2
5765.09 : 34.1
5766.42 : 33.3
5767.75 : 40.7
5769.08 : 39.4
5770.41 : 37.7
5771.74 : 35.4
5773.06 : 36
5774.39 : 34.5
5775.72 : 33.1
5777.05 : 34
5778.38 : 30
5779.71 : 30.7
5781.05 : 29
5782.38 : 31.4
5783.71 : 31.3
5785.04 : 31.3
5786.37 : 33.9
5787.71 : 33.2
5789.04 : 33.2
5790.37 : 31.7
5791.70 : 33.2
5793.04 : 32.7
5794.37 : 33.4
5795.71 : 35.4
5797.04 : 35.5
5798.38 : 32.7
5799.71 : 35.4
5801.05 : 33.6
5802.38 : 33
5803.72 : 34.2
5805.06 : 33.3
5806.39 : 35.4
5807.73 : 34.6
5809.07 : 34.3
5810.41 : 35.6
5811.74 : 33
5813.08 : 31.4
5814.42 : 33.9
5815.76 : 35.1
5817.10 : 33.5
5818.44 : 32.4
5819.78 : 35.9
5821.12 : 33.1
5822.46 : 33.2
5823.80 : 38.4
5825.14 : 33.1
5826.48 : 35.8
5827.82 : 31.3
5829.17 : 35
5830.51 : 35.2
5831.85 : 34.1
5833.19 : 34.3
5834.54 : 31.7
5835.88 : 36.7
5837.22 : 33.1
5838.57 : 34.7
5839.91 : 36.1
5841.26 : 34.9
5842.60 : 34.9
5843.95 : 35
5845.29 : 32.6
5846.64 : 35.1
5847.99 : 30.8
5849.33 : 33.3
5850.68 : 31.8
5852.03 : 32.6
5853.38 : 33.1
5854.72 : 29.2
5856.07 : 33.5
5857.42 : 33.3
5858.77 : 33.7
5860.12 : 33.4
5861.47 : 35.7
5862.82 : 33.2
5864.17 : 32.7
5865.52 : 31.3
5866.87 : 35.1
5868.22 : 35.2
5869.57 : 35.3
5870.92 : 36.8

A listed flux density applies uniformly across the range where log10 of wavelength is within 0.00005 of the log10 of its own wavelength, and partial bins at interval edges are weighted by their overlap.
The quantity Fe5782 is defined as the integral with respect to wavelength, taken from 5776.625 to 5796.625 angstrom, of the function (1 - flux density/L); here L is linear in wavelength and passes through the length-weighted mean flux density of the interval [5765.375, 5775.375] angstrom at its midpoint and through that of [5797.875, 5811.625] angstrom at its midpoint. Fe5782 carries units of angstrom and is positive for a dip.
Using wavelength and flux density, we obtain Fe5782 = 1.74 angstrom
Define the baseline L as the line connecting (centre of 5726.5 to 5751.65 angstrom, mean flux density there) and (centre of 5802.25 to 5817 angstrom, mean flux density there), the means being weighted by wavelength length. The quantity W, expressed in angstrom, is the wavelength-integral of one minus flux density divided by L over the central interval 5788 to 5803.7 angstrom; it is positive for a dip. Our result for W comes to 0.2 angstrom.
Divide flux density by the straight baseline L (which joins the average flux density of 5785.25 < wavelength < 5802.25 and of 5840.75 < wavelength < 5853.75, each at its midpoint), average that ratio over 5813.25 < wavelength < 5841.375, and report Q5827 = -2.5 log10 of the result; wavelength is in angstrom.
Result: -0.03 mag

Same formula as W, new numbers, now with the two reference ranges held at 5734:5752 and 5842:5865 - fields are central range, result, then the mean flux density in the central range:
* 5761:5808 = 0.8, 33.9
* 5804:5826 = -0.2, 34.2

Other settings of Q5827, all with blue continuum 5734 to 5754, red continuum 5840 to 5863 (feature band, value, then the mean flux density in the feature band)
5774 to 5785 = 0.10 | 31.6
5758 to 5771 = -0.03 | 36.1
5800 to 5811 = 0.00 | 34.3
